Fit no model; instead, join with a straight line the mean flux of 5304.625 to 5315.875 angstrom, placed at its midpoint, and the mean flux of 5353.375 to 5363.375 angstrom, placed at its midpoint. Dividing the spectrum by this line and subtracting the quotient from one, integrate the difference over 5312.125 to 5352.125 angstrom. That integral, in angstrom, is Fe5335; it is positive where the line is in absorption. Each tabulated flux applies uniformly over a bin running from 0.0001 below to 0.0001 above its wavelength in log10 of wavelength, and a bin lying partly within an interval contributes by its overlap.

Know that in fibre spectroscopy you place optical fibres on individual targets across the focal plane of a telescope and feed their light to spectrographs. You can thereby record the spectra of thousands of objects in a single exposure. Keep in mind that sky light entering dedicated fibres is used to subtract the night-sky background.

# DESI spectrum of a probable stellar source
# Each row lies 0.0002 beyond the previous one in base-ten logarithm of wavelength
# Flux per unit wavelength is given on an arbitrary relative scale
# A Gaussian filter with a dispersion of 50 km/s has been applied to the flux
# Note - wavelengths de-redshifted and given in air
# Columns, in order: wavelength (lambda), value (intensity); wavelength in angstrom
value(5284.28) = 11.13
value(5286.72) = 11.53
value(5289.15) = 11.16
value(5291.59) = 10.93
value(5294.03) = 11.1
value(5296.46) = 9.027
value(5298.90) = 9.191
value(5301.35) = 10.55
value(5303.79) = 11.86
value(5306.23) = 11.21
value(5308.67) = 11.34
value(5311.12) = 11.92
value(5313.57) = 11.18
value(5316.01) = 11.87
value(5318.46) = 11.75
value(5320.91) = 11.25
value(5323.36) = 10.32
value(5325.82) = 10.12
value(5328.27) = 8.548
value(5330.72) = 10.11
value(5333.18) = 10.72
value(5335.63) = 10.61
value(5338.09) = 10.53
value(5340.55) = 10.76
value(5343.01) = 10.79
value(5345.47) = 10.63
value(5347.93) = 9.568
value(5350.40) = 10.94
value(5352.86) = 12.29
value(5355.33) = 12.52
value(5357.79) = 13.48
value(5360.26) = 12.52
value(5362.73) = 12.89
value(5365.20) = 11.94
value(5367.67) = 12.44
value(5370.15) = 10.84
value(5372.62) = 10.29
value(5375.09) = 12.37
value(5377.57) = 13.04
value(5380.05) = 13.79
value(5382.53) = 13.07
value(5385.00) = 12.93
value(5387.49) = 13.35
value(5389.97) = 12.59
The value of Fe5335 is 4.8 angstrom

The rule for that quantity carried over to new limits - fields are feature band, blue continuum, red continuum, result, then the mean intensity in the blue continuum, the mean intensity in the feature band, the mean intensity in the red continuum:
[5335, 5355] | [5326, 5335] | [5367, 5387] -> -0.3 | 9.9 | 10.8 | 12.4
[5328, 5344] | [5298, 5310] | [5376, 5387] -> 1.9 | 10.9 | 10.4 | 13.2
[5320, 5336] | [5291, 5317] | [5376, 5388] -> 2.0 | 10.9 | 10.2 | 13.2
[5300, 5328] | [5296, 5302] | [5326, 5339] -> -3.8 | 9.55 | 11.1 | 10.1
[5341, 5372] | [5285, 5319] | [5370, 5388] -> 1.0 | 11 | 11.7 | 12.5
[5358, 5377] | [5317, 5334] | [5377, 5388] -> 0.7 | 10.4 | 12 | 13.2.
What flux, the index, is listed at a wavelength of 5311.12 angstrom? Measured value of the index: 11.92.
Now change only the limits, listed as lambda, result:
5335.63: 10.61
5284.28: 11.13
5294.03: 11.1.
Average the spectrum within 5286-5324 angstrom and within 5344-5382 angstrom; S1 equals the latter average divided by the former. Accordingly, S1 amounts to 1.09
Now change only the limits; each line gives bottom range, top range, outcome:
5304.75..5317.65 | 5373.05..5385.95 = 1.12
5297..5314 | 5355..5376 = 1.11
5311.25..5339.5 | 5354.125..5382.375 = 1.16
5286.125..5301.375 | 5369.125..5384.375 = 1.18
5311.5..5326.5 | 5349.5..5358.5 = 1.10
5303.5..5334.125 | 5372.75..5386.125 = 1.17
